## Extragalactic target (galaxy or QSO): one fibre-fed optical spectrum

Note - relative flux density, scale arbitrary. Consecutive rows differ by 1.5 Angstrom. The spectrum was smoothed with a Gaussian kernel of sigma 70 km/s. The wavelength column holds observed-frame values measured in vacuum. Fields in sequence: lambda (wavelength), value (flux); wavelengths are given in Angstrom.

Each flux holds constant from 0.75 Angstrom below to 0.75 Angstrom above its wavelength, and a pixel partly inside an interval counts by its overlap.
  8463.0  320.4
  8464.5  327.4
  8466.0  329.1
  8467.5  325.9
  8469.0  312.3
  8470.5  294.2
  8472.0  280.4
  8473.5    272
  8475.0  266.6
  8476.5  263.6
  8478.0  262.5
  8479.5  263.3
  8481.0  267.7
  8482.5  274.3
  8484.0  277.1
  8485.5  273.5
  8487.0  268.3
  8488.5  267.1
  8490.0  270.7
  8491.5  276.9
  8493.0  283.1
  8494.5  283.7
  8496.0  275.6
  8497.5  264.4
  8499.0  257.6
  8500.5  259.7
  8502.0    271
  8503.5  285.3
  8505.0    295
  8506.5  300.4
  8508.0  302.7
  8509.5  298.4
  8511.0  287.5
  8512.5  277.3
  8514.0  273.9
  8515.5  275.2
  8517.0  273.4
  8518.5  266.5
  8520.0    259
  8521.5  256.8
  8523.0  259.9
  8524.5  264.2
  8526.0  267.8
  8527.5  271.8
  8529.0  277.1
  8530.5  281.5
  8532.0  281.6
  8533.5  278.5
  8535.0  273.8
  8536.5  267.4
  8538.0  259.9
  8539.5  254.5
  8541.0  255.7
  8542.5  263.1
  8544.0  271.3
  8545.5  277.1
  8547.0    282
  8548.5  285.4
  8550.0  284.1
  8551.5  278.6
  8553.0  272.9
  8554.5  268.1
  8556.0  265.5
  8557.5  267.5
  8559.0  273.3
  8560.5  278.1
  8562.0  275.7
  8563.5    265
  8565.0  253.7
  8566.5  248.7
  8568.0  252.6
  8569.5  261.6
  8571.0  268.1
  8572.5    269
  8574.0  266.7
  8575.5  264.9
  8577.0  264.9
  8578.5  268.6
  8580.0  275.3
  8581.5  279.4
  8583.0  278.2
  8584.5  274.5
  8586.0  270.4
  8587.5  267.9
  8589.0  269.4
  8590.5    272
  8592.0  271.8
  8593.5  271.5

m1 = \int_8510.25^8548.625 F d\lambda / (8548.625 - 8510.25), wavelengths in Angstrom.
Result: 271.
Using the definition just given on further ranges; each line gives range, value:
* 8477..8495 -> 272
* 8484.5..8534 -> 275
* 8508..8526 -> 273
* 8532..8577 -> 269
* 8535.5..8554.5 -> 271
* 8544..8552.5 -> 280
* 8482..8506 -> 274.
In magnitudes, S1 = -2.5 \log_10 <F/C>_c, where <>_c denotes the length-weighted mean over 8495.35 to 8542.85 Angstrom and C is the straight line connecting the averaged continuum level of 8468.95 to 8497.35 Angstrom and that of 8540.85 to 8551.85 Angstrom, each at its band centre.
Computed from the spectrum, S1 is 0.01 mag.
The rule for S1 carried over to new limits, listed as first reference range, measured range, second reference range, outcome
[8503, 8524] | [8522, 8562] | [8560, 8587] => 0.01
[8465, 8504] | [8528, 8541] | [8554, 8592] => 0.01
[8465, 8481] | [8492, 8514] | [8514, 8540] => -0.02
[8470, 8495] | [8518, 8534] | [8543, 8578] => 0.01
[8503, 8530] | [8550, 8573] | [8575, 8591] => 0.03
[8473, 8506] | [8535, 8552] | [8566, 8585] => -0.01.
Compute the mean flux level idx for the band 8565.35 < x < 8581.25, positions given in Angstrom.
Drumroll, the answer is 264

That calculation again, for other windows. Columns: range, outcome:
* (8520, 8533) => 270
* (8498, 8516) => 282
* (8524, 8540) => 271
